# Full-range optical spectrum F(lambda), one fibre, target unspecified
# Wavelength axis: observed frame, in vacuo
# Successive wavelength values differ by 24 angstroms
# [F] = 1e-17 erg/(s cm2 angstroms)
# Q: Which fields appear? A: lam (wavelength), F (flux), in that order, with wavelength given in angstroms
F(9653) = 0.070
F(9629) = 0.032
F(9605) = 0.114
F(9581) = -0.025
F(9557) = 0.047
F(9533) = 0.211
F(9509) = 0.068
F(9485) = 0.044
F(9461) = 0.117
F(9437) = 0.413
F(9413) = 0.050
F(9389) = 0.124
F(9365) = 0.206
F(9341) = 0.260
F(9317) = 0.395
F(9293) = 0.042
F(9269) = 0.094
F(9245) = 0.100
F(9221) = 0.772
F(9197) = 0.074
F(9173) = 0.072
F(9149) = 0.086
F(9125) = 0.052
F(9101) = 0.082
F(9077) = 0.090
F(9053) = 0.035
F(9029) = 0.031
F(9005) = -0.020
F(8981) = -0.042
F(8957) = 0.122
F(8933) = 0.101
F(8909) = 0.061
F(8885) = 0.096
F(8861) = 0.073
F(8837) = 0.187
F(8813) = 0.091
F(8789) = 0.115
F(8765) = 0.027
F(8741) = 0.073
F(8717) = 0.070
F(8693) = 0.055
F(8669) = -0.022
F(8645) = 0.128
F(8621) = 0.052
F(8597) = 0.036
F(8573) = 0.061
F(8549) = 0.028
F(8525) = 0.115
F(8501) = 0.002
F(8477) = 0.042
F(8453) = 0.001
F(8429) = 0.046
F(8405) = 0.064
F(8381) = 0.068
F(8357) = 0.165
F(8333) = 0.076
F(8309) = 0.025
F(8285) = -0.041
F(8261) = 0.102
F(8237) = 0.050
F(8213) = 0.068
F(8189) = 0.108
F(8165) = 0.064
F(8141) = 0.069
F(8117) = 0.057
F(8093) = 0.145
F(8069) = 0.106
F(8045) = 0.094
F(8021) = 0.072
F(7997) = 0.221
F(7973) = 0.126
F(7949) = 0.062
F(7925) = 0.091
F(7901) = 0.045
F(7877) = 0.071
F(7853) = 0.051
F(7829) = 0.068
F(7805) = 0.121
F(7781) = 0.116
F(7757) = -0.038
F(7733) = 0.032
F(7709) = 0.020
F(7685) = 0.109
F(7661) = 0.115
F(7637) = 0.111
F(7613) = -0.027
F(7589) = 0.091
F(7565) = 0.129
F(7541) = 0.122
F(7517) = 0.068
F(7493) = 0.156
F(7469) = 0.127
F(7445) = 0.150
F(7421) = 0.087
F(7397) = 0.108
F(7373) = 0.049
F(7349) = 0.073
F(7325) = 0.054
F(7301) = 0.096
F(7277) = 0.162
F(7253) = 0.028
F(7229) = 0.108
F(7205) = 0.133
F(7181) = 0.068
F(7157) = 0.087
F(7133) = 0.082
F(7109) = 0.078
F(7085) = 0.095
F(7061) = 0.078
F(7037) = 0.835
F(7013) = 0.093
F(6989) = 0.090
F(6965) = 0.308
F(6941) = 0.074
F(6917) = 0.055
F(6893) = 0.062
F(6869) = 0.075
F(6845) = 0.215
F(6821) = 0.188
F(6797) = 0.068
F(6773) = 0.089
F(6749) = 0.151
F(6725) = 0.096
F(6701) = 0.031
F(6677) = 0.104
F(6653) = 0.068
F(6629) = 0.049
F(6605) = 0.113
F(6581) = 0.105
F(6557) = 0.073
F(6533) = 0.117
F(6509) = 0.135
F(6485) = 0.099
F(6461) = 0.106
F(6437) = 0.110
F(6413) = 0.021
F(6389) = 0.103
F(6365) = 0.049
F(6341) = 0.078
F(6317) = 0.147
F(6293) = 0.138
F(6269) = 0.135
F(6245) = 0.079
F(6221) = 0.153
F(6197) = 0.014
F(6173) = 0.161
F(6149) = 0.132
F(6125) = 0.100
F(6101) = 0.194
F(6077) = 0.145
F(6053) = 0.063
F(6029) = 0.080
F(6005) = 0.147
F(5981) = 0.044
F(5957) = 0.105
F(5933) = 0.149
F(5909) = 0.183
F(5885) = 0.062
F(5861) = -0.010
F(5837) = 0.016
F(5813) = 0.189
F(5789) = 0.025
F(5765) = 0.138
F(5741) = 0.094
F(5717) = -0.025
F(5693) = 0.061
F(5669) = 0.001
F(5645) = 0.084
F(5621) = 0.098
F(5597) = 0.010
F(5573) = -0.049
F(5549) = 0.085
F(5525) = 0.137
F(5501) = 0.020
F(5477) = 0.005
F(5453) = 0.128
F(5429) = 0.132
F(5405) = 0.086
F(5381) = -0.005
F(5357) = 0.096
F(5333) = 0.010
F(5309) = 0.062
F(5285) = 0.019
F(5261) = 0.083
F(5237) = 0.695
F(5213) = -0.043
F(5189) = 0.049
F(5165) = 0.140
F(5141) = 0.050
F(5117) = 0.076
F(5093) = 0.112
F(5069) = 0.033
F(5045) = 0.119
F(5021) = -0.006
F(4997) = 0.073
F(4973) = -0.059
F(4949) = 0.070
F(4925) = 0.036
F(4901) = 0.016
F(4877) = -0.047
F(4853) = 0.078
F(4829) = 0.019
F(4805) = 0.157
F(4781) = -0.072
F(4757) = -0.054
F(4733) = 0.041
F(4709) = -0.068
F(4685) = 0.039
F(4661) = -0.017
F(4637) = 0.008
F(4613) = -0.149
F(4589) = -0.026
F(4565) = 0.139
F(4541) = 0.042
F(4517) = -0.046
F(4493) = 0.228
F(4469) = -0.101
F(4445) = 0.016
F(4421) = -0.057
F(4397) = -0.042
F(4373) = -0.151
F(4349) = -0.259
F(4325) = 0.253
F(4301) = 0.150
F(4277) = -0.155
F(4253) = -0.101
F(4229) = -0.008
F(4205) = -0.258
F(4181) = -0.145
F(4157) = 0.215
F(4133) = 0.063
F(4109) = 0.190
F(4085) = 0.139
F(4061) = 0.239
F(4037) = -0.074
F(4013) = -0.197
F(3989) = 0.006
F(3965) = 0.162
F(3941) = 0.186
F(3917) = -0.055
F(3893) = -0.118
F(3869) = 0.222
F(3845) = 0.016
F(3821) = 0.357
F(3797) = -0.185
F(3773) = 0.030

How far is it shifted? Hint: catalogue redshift 0.406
